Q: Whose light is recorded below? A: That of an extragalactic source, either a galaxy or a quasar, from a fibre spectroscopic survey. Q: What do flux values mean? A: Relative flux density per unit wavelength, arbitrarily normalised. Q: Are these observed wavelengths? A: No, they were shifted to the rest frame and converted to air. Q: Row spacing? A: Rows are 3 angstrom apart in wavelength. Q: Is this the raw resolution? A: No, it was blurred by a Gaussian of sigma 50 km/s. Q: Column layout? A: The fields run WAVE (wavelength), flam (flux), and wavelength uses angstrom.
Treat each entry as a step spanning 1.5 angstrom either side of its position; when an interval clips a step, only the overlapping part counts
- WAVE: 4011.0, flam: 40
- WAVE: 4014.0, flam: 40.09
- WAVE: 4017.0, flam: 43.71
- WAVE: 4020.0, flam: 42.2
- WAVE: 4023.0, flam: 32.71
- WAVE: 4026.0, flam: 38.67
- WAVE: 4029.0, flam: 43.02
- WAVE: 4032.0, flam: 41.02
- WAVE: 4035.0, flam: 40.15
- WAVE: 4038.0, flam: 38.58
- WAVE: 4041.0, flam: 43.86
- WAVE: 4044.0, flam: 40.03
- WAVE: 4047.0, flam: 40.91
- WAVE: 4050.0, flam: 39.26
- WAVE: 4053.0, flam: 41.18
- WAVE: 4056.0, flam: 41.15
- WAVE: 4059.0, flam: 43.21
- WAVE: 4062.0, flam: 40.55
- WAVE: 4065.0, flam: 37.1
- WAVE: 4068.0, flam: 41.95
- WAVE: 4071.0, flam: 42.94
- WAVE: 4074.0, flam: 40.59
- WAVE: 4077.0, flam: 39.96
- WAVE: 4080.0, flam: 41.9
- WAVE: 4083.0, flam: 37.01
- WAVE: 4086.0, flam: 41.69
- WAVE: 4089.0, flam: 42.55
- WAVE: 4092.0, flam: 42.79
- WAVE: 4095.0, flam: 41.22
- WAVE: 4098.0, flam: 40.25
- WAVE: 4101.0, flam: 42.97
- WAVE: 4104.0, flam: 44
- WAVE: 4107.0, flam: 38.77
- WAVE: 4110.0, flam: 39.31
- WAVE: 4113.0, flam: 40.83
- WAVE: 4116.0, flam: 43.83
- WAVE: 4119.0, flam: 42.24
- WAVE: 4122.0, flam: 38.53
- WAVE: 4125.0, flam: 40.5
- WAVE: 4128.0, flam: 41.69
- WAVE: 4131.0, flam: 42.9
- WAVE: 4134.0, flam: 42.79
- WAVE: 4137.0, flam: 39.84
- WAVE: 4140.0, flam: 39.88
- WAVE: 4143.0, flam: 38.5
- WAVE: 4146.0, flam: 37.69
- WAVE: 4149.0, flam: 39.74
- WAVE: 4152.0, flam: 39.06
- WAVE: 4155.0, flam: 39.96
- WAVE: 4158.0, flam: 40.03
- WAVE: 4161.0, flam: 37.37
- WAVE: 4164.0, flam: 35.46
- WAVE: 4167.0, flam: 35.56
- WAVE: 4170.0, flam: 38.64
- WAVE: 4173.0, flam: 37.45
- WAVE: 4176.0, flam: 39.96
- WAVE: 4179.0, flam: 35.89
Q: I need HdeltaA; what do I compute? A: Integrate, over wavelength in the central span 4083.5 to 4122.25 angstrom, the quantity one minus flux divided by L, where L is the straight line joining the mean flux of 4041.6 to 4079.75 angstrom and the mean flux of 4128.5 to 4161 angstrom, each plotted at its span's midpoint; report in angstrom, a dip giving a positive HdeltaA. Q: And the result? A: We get -1.0 angstrom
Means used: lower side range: 40.8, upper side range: 40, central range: 41.4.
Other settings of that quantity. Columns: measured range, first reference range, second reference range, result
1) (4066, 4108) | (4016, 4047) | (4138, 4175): -2.0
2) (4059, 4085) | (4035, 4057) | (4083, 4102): 0.4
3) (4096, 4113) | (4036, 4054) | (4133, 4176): -0.6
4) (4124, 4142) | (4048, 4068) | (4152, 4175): -1.2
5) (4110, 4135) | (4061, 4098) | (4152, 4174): -1.4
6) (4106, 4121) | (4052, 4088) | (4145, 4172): -0.6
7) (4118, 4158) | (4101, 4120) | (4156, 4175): -0.7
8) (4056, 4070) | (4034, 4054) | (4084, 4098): 0.1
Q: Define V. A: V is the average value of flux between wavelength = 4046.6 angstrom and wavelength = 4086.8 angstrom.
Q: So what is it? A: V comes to 40.6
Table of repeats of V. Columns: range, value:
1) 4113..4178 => 39.6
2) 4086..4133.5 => 41.5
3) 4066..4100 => 41.1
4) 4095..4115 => 41.1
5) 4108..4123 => 41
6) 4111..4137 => 41.5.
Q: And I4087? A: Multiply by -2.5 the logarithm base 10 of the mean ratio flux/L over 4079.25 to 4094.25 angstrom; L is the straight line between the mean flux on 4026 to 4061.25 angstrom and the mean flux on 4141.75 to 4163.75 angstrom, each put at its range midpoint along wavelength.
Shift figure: -0.03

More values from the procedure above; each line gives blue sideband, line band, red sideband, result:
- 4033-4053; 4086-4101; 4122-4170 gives -0.05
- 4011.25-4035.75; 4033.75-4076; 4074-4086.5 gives -0.02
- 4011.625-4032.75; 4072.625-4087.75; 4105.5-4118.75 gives 0.01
